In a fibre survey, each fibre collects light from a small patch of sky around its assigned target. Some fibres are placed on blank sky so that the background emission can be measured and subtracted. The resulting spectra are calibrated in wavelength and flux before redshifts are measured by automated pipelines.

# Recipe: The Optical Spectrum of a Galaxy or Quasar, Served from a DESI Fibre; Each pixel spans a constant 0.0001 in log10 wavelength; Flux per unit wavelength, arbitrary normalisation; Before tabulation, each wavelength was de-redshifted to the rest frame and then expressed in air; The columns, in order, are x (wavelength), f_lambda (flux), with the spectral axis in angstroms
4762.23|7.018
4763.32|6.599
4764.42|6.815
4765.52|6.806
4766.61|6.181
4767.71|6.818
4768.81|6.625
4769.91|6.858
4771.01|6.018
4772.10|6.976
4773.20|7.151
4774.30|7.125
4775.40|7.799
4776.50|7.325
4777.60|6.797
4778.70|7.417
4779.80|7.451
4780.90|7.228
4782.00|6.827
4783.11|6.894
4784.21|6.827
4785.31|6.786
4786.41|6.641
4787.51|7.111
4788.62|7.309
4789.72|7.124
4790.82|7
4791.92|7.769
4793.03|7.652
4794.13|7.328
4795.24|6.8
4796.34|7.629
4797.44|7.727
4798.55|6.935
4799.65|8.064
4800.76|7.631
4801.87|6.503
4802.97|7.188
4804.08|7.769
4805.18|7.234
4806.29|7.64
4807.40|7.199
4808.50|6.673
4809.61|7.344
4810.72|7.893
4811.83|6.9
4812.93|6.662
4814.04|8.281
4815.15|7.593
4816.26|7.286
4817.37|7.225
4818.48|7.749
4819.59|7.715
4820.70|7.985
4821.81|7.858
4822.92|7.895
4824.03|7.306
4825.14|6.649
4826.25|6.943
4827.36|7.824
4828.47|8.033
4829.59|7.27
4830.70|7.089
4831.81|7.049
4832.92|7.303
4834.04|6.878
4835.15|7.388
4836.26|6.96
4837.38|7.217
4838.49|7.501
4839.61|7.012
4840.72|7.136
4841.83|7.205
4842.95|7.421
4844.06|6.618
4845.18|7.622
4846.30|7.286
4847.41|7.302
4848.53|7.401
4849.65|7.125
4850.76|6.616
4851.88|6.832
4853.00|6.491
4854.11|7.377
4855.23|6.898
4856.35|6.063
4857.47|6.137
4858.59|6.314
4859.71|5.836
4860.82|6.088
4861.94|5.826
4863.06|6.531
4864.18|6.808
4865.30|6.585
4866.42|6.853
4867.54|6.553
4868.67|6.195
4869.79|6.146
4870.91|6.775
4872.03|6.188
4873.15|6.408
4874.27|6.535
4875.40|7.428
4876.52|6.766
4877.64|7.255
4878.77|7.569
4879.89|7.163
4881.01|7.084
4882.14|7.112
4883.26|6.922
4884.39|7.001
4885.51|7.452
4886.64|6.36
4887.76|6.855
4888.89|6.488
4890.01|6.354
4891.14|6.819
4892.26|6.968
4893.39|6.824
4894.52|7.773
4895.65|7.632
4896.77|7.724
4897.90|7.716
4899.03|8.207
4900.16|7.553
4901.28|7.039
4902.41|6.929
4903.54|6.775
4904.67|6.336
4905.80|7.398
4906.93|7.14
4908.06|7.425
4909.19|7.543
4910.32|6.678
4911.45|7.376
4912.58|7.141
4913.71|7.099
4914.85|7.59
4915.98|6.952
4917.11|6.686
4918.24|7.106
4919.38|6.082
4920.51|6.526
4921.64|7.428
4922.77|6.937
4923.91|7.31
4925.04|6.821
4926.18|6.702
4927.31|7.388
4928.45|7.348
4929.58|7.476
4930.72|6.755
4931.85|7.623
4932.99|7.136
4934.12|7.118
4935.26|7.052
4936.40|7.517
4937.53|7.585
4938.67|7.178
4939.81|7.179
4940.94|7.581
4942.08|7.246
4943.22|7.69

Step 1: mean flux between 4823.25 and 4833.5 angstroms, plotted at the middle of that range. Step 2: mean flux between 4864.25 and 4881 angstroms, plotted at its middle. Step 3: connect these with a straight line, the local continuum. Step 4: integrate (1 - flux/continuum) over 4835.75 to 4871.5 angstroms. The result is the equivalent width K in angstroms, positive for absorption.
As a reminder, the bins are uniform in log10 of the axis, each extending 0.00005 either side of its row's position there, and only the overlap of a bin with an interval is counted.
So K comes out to 1.1 angstroms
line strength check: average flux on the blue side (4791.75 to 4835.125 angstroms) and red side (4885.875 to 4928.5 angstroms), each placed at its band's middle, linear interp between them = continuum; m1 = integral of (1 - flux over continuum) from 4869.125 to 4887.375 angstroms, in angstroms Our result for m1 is 0.7 angstroms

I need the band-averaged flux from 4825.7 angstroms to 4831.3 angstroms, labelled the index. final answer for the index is 7.43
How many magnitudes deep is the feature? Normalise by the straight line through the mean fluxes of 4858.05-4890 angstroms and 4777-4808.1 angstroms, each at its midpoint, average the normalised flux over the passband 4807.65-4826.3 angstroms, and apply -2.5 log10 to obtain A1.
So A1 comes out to -0.053 mag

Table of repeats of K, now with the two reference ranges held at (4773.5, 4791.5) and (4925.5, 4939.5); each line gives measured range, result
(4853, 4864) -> 1.2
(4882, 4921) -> 0.7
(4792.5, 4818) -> -0.8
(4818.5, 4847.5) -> -0.7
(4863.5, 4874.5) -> 1.0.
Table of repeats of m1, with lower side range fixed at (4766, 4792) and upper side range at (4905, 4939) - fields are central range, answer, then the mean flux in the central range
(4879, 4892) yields 0.37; 6.9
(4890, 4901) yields -0.46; 7.4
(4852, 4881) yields 1.93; 6.61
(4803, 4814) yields -0.44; 7.3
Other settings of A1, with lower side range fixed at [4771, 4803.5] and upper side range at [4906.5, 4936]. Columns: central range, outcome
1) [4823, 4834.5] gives -0.016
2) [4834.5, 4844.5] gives -0.003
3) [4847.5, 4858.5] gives 0.058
